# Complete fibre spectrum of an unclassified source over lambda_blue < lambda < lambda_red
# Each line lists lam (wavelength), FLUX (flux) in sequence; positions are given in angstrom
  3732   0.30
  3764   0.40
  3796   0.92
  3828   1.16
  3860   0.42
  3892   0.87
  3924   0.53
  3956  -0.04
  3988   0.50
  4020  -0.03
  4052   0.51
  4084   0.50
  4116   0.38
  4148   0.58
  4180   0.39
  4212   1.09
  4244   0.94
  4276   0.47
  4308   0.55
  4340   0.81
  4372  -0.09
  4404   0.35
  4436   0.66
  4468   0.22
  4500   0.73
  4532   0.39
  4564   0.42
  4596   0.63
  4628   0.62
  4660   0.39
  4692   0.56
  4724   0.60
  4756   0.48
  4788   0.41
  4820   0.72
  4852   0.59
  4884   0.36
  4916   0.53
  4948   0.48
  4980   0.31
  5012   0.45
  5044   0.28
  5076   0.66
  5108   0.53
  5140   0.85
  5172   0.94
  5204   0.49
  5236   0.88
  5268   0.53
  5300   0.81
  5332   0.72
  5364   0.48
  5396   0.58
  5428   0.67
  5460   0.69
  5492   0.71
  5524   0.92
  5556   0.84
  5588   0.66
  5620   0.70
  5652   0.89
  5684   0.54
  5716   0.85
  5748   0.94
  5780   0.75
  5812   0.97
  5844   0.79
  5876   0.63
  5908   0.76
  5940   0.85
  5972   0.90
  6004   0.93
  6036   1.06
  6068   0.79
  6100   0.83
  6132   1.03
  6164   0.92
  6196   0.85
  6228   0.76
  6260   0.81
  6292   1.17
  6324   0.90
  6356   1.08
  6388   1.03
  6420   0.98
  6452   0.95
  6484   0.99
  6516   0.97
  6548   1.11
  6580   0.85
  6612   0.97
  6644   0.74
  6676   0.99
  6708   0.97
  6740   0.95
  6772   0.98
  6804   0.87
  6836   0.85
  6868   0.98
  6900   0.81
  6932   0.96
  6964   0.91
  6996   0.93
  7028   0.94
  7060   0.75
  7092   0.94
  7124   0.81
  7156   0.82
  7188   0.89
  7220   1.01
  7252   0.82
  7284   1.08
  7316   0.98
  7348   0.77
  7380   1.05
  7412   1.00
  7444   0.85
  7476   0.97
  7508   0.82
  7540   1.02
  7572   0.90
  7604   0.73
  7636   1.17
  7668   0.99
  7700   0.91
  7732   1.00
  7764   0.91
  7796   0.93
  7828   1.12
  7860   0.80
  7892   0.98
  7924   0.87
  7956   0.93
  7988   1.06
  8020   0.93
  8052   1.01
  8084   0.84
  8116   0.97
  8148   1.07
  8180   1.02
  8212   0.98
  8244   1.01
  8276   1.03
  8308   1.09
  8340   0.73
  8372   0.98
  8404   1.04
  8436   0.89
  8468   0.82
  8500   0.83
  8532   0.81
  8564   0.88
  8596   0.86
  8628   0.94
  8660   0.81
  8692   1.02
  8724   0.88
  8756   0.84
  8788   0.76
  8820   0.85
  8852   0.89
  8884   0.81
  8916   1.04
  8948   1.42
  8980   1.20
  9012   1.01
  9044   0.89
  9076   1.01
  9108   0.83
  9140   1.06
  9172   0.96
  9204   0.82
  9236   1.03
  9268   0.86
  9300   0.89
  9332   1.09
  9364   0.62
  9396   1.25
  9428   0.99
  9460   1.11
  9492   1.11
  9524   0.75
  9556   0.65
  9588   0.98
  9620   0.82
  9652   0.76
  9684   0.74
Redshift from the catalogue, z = 0.36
